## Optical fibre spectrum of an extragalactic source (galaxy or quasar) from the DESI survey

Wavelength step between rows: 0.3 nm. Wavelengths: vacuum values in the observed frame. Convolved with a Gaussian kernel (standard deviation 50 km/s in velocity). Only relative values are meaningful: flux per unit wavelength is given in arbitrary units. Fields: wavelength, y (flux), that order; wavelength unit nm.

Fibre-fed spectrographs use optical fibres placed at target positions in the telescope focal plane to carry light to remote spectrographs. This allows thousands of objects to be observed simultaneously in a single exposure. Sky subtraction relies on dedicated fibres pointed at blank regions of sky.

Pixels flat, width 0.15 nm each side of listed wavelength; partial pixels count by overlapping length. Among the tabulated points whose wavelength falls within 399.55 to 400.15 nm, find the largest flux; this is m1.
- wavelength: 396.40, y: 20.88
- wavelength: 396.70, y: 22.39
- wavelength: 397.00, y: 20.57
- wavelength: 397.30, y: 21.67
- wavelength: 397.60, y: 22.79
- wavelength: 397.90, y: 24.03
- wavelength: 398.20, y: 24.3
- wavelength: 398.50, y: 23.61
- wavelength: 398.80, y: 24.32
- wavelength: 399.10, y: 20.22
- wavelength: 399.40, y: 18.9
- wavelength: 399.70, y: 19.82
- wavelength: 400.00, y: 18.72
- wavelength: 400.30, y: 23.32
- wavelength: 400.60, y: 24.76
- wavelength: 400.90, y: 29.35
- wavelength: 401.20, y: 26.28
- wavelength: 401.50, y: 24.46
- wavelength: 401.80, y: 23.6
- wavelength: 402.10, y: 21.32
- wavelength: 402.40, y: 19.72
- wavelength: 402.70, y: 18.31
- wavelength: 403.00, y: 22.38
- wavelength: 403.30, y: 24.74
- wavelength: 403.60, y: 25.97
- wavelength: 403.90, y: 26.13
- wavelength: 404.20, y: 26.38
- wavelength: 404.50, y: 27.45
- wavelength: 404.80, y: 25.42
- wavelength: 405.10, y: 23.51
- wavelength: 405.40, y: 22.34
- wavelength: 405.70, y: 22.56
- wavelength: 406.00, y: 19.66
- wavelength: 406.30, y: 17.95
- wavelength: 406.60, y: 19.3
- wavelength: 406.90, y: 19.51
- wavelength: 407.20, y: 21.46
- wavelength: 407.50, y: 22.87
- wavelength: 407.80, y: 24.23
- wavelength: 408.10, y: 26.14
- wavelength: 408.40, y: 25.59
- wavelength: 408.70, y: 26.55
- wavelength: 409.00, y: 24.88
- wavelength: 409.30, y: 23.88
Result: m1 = 19.82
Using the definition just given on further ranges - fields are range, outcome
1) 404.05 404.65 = 27.45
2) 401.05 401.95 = 26.28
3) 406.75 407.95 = 24.23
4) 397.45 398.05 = 24.03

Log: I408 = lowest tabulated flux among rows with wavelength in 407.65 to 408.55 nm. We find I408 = 24.23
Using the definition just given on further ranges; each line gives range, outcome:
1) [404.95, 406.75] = 17.95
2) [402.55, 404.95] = 18.31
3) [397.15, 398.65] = 21.67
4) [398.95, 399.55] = 18.9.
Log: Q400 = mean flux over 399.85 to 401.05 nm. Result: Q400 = 24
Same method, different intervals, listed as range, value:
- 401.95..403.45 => 21.3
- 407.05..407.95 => 22.9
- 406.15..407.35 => 19.6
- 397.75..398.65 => 24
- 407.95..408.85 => 26.1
